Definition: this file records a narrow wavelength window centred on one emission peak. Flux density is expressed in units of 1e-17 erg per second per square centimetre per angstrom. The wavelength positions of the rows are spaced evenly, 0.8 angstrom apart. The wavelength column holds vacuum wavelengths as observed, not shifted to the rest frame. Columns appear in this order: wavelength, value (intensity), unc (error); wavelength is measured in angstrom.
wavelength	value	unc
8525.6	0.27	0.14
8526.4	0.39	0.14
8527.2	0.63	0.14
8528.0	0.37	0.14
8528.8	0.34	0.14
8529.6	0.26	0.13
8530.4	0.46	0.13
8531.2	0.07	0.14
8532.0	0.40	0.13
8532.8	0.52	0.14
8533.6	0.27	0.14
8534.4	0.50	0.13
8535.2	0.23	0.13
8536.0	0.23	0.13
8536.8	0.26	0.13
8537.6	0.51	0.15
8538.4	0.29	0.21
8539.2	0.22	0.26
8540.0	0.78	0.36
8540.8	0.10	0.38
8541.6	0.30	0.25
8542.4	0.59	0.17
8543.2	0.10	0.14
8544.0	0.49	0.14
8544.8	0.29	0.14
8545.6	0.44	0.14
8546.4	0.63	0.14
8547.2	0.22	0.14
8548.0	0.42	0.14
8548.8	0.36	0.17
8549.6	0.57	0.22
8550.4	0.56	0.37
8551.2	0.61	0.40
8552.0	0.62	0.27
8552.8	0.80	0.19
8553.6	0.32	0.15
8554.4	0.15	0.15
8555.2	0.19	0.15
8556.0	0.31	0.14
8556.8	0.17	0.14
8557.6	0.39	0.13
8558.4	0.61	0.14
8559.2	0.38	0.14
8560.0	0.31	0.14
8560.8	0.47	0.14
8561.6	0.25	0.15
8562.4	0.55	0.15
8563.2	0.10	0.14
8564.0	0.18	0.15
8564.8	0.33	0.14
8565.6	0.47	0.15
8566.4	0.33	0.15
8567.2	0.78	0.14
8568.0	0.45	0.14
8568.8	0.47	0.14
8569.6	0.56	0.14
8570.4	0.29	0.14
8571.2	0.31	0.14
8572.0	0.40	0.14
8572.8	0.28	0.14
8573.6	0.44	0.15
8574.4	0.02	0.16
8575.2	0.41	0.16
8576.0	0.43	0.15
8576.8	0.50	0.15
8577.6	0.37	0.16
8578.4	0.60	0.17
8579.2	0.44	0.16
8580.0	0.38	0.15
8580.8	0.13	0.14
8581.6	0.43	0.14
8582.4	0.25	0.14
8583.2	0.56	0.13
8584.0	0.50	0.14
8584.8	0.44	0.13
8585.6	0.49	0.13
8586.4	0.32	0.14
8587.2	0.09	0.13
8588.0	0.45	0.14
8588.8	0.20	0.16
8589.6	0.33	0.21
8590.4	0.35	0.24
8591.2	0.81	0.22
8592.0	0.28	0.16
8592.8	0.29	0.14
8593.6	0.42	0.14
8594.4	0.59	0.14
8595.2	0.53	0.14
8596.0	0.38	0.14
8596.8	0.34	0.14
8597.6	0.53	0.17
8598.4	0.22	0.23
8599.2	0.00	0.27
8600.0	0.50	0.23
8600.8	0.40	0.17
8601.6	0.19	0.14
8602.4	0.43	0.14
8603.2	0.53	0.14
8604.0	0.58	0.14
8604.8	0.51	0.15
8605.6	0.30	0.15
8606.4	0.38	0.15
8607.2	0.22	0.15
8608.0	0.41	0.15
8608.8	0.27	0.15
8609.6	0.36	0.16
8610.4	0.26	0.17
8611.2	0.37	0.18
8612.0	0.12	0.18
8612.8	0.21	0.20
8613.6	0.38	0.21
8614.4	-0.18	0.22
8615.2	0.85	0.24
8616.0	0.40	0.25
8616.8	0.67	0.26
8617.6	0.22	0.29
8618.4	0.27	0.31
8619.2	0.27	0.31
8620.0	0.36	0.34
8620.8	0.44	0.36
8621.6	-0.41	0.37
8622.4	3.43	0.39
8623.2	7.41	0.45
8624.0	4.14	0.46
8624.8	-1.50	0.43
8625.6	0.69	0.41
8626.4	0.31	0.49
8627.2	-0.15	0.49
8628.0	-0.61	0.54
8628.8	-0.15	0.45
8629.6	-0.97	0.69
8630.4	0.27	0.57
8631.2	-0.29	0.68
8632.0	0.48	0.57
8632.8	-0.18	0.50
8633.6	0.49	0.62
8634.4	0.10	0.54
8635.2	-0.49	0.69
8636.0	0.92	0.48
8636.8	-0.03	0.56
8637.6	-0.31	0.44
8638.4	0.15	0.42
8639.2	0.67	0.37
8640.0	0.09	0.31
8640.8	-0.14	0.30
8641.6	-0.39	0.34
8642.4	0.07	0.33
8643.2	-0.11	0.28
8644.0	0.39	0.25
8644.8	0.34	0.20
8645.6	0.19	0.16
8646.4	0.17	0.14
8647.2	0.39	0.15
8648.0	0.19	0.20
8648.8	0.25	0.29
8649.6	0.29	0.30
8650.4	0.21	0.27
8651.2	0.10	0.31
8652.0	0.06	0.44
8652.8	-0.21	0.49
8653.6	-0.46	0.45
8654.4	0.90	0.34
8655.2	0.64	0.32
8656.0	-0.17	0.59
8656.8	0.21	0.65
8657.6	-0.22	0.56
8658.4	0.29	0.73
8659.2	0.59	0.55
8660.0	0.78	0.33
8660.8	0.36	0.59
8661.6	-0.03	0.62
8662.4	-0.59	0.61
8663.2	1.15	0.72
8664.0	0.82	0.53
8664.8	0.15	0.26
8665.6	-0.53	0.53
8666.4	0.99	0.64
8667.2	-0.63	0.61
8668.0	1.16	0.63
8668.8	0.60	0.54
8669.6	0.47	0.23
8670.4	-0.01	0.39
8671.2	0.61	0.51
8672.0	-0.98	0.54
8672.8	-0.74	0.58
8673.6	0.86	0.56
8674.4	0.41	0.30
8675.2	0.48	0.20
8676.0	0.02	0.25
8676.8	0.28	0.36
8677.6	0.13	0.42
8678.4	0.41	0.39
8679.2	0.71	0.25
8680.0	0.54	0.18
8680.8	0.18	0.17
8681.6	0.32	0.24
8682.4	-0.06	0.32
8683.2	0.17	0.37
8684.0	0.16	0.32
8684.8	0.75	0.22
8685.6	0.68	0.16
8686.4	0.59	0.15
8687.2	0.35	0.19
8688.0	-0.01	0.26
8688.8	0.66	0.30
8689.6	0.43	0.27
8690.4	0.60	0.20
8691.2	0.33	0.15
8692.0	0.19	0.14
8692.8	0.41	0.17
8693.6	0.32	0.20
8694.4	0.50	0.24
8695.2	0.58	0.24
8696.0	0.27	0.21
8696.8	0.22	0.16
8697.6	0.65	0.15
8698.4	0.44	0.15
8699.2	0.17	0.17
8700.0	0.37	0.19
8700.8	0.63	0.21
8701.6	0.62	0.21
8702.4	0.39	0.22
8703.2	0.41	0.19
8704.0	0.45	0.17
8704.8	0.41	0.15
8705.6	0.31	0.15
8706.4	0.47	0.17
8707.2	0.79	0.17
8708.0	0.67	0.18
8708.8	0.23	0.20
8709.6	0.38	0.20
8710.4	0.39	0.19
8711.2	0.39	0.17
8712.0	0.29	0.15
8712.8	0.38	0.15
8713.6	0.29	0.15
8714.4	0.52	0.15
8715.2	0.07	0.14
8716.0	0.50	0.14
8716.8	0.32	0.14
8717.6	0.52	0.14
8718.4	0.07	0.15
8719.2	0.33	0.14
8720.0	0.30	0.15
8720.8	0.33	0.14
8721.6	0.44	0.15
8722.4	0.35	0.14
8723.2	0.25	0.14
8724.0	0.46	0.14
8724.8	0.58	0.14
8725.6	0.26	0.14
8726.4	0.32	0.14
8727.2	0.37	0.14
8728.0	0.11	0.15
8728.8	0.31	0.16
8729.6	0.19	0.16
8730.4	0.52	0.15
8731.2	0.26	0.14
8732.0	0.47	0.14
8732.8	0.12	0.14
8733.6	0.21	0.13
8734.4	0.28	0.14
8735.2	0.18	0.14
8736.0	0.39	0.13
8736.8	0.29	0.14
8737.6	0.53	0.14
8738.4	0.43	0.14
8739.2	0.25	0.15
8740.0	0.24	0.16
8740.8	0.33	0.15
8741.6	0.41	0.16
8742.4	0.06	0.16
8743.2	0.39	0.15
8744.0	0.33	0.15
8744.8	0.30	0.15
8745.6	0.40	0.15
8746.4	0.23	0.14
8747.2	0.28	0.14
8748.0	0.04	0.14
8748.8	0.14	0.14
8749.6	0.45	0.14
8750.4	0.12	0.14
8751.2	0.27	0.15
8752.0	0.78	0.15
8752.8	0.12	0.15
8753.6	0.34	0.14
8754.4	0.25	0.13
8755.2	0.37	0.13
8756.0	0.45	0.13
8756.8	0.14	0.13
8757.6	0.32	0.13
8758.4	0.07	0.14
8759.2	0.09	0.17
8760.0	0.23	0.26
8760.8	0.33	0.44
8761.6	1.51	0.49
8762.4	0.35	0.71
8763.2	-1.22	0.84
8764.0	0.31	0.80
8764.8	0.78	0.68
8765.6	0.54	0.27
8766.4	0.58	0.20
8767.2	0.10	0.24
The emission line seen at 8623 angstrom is [O III] 5007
